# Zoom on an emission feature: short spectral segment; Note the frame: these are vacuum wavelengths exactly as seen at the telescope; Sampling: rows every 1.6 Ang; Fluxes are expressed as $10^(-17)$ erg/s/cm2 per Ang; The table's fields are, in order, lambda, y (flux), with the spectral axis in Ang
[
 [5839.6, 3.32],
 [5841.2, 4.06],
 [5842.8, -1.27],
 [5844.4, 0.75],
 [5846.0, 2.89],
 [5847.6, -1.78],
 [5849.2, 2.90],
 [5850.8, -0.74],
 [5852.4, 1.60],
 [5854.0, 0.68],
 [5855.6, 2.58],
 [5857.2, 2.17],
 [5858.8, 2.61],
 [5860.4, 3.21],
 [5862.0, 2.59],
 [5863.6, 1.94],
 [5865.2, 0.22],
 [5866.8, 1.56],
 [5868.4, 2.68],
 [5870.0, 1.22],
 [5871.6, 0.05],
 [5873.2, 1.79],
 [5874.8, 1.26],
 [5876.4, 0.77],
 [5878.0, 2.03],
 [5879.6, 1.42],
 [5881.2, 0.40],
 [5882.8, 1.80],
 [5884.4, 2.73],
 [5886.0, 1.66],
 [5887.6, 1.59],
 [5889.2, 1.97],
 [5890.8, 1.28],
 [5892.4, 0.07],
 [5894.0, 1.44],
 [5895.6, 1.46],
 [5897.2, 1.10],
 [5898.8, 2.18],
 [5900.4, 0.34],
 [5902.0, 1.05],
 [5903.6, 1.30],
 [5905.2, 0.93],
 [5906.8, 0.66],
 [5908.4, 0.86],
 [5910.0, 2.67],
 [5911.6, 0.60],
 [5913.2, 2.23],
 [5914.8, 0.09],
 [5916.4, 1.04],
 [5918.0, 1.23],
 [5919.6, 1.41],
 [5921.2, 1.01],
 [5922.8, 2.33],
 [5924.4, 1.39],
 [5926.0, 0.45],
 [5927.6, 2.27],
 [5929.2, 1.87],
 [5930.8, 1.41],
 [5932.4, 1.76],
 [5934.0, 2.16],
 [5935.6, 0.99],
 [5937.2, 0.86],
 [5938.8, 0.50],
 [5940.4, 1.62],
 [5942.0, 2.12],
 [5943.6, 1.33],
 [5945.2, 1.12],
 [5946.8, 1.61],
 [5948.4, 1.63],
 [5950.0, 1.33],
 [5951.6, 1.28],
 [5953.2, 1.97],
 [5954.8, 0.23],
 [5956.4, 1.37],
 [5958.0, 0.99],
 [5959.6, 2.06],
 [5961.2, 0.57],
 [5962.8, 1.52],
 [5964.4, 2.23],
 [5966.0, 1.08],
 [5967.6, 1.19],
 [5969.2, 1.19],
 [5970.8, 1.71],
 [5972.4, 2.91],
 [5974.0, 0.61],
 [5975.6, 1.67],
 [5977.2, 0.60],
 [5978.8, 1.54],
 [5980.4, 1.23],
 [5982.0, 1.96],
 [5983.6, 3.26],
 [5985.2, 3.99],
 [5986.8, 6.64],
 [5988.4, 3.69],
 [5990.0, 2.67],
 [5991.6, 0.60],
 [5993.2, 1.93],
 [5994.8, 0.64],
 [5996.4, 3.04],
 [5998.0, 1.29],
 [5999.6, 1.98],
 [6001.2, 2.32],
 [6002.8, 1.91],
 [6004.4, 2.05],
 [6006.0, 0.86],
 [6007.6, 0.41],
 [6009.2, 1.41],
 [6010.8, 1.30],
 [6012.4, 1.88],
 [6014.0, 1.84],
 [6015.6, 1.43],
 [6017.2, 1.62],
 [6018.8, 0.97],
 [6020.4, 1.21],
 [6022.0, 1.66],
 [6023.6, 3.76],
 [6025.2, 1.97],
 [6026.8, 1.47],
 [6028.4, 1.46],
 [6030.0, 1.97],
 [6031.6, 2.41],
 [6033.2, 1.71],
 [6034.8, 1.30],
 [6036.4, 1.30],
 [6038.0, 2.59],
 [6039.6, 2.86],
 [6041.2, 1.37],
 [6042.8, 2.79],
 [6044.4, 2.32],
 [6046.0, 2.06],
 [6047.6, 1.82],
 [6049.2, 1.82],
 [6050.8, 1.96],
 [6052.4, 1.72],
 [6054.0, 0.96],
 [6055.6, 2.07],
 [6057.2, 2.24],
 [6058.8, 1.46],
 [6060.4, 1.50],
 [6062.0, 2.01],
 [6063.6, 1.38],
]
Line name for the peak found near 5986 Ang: [O III]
